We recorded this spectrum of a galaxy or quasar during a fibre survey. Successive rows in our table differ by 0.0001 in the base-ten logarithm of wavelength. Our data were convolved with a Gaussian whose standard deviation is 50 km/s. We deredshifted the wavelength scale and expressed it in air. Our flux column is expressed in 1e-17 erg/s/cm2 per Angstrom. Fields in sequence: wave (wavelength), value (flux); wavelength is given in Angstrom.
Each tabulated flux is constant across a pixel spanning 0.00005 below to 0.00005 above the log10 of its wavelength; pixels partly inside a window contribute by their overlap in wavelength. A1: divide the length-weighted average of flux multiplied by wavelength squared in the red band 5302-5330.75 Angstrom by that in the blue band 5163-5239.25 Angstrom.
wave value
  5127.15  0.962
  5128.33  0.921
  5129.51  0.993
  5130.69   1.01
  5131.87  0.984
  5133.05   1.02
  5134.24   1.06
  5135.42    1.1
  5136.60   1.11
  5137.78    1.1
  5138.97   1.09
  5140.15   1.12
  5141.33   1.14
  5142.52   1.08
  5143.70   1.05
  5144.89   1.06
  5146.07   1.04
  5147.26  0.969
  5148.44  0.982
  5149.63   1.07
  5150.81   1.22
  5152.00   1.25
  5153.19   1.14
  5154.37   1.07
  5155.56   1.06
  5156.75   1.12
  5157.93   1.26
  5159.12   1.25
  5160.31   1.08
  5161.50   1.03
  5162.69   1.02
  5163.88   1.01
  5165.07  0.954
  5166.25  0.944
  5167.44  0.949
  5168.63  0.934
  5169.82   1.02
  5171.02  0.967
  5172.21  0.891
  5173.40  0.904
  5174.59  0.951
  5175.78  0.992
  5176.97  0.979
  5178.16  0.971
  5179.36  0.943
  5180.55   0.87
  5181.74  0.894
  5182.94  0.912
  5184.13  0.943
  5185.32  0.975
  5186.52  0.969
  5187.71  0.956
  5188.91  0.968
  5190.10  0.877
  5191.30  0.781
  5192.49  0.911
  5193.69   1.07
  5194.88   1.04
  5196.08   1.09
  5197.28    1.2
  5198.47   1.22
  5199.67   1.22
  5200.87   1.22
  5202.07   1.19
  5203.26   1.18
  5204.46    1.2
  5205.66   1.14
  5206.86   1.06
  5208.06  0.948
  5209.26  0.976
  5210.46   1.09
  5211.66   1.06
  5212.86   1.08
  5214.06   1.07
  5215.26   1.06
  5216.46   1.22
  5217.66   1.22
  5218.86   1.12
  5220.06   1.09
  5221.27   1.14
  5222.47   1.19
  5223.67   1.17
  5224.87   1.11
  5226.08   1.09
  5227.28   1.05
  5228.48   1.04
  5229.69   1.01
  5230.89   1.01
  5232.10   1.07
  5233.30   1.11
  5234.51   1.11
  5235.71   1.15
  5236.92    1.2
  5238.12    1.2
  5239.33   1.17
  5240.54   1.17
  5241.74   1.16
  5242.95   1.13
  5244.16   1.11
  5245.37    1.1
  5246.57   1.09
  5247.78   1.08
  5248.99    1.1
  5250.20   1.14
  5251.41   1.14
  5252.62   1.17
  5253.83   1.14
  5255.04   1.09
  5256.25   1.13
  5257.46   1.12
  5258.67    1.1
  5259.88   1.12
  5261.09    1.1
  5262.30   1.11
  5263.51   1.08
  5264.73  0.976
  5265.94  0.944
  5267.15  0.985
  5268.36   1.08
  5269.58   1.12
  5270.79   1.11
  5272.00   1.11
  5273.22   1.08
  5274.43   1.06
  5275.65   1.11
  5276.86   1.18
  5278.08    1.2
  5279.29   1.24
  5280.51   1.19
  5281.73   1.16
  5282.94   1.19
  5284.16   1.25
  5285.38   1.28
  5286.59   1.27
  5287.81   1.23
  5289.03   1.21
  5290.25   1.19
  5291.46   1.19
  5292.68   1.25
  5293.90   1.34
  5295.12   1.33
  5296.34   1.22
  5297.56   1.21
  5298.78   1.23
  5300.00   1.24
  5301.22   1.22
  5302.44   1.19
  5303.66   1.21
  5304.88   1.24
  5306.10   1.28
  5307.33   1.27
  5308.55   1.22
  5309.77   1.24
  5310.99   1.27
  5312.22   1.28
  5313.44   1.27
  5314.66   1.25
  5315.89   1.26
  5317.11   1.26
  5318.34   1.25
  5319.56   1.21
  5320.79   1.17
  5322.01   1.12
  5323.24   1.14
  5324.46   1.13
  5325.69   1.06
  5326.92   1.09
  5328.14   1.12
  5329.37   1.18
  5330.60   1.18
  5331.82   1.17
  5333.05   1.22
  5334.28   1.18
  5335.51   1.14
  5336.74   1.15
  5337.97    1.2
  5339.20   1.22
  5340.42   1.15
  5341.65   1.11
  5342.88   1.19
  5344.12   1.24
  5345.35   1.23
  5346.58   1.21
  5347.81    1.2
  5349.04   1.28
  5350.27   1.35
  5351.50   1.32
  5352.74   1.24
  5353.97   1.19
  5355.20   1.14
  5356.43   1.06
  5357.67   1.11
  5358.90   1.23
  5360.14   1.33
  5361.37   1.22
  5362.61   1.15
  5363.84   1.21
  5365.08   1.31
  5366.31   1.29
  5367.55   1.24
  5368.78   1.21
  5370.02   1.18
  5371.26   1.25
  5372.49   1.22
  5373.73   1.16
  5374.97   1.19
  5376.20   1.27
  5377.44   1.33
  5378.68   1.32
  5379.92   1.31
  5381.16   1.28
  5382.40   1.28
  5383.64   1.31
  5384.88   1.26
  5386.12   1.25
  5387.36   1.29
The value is 1.20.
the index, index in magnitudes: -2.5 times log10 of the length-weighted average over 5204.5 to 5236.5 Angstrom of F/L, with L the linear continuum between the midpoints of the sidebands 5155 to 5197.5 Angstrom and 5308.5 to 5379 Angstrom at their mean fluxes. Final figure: -0.05 mag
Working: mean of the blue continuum 0.989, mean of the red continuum 1.21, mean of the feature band 1.09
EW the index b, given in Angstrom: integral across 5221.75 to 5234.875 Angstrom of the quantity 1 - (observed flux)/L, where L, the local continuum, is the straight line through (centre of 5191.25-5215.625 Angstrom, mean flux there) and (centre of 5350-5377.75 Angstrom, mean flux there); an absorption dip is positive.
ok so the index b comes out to 0.3 Angstrom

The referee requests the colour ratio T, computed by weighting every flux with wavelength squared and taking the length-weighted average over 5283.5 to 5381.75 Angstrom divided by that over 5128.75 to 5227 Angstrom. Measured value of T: 1.23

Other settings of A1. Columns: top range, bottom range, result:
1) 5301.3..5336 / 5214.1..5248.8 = 1.11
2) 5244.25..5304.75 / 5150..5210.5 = 1.16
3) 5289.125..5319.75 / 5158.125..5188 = 1.34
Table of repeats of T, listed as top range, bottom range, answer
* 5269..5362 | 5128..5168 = 1.20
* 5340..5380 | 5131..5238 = 1.24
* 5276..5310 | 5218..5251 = 1.13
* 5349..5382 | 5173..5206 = 1.29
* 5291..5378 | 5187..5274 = 1.15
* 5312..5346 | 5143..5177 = 1.21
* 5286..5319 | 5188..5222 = 1.19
